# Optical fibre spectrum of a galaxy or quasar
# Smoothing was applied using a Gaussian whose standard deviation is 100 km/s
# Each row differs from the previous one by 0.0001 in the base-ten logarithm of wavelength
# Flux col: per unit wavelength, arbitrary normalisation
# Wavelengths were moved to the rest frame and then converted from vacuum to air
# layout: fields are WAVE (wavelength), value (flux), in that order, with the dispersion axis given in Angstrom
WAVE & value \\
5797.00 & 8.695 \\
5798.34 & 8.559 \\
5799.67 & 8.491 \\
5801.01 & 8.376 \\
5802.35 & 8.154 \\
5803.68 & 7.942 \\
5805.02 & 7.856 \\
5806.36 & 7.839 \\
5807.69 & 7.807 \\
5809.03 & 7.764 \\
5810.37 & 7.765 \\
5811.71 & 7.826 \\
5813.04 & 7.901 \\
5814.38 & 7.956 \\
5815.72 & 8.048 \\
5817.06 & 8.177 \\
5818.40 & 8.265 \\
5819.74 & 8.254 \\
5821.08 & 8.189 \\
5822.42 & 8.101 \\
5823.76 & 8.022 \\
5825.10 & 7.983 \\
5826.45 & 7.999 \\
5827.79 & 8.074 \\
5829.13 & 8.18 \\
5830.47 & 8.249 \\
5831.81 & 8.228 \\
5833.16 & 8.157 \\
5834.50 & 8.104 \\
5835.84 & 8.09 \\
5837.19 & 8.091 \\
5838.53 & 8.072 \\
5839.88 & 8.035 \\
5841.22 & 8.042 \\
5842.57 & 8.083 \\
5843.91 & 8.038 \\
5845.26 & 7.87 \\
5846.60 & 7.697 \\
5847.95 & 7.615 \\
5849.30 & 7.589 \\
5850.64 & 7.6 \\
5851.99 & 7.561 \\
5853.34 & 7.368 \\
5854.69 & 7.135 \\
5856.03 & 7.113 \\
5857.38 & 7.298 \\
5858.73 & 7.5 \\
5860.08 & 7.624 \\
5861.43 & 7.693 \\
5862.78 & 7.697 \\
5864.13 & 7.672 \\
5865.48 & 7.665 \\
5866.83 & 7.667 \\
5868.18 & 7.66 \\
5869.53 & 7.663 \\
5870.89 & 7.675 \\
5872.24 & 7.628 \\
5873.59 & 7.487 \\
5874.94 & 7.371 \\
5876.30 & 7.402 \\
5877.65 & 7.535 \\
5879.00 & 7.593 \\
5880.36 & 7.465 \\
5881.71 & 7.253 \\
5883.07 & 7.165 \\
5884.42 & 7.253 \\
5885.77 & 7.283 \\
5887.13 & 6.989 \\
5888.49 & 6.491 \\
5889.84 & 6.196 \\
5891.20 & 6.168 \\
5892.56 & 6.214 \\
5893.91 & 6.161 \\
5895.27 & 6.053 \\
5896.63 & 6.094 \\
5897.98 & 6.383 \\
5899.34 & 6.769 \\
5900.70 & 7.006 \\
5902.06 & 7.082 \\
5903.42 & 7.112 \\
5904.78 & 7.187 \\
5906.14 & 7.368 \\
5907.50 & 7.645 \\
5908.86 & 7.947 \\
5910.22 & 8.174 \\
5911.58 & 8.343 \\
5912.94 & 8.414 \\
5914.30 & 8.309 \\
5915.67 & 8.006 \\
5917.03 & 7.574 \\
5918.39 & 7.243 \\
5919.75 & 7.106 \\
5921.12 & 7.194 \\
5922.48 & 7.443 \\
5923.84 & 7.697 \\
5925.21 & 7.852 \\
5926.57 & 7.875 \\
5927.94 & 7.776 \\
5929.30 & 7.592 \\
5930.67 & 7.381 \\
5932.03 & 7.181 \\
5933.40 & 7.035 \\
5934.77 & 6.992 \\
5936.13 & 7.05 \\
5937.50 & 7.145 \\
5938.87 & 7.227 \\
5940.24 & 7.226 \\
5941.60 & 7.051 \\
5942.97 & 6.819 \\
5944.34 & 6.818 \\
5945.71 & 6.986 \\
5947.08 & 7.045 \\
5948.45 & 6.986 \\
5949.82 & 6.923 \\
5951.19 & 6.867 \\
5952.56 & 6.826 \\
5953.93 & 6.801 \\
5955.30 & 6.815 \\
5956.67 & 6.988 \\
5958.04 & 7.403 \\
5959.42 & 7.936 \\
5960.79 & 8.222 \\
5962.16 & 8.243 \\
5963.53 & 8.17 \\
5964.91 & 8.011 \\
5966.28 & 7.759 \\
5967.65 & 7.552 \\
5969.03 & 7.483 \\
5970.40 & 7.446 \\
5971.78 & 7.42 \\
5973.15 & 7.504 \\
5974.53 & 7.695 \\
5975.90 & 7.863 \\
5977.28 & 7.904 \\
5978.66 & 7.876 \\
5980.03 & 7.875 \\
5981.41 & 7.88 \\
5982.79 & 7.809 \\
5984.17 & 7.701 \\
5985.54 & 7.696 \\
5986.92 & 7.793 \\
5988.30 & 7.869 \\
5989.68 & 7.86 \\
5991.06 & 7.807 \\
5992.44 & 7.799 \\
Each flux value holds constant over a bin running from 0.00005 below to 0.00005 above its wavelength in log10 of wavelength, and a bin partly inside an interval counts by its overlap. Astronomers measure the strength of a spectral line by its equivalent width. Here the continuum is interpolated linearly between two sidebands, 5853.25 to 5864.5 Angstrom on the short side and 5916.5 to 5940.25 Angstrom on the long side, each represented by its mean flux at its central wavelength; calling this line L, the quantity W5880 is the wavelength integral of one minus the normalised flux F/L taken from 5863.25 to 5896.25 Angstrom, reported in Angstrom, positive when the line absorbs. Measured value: 1.26 Angstrom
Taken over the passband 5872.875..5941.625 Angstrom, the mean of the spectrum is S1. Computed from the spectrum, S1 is 7.25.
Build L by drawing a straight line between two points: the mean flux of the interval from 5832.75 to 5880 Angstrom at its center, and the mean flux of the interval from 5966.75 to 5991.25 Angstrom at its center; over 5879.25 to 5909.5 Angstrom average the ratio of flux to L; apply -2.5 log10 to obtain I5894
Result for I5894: 0.12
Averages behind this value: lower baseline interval 7.68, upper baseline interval 7.72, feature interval 6.88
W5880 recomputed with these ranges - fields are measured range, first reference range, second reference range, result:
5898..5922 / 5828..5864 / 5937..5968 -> -0.1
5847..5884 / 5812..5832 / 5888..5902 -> -2.3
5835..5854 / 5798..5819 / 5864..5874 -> -0.1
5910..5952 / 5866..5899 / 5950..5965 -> -0.5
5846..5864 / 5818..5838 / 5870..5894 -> 0.3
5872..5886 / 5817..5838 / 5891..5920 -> 0.2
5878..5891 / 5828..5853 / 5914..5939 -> 1.1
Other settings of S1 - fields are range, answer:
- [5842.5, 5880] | 7.58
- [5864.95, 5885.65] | 7.49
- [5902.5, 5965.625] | 7.43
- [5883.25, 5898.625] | 6.51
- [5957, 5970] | 7.83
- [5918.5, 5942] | 7.34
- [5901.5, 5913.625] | 7.71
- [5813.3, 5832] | 8.12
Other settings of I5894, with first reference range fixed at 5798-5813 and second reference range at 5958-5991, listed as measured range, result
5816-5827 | -0.016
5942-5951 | 0.134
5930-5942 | 0.101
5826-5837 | -0.021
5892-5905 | 0.196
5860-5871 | 0.038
